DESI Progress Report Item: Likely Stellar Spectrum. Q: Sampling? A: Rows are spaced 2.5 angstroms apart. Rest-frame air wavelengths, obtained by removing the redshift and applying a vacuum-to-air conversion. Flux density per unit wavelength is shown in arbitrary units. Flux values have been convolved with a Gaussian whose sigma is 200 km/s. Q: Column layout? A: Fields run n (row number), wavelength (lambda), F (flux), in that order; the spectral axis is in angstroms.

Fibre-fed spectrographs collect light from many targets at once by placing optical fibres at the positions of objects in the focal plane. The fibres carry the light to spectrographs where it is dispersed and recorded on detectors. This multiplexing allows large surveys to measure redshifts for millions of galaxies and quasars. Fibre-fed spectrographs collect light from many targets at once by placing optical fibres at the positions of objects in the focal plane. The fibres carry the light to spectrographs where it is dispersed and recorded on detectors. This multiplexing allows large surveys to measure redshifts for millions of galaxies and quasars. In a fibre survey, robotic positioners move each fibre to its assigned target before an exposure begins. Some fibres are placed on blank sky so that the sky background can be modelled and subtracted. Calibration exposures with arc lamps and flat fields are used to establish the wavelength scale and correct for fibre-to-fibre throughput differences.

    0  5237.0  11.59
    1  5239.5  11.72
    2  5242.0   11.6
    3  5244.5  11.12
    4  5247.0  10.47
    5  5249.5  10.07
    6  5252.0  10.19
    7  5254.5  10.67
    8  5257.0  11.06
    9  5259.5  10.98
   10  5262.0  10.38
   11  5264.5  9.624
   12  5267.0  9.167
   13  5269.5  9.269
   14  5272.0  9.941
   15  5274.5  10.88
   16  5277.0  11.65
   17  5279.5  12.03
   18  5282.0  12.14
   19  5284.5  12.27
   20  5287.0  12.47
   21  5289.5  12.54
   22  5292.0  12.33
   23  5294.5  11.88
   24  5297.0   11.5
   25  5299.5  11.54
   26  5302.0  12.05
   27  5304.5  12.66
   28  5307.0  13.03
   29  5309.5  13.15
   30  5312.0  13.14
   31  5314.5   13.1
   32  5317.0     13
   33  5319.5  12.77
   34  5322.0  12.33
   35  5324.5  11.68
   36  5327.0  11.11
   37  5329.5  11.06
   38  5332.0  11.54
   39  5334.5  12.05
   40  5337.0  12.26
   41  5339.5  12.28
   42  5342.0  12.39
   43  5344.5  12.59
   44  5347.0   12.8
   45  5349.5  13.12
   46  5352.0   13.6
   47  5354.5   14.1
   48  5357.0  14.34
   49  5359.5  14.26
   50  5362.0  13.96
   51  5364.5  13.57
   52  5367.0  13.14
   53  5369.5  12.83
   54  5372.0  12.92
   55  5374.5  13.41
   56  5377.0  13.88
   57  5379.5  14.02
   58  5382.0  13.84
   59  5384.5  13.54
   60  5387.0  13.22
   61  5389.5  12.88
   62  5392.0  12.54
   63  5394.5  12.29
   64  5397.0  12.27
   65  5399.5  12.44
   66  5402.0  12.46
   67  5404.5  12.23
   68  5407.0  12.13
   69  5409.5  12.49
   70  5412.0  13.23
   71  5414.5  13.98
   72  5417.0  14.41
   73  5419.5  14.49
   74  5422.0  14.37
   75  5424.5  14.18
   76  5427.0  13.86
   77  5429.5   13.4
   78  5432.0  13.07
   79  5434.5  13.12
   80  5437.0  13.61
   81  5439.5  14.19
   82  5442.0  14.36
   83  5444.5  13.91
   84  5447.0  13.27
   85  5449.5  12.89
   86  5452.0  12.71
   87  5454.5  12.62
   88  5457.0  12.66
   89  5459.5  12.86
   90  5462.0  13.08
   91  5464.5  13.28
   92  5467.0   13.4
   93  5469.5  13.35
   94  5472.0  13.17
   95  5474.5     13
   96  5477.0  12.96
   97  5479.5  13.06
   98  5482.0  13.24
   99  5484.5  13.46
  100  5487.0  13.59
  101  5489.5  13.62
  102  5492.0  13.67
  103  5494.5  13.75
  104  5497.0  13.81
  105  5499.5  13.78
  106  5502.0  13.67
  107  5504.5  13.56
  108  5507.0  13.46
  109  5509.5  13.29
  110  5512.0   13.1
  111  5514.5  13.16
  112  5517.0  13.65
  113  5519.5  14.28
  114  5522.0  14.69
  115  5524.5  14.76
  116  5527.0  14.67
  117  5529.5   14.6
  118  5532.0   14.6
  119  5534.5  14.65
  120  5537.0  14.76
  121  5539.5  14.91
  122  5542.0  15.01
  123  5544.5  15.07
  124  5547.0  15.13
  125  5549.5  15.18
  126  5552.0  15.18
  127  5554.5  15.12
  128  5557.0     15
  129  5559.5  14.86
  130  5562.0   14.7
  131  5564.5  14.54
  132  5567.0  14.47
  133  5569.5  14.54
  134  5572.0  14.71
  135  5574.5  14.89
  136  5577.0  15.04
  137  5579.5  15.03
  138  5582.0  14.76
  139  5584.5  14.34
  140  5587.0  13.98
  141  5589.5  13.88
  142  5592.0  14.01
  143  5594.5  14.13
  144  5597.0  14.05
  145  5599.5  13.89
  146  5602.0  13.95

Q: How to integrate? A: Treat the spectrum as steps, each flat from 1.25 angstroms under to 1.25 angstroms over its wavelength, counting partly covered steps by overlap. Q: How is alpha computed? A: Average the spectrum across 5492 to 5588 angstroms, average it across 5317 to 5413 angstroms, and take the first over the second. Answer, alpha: 1.12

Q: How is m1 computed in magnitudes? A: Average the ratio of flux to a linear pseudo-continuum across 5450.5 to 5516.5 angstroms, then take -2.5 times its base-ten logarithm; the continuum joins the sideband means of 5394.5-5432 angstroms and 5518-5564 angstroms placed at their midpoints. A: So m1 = 0.066 mag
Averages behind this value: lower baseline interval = 13.2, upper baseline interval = 14.8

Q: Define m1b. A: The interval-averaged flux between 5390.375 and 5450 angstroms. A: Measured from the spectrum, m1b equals 13.3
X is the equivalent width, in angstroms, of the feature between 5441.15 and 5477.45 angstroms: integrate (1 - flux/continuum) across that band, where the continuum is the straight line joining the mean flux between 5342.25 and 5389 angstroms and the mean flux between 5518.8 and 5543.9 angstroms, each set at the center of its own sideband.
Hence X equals 2.6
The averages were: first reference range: 13.5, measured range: 13.2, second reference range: 14.7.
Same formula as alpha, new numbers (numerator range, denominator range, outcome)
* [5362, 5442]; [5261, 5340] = 1.13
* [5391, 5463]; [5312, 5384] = 1.02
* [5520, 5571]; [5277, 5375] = 1.17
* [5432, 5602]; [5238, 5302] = 1.26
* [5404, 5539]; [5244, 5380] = 1.12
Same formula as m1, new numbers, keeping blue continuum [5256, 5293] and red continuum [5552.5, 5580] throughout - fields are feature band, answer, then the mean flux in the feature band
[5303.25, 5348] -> -0.057 mag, 12.4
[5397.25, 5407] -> 0.034 mag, 12.3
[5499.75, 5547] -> 0.003 mag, 14.2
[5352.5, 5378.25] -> -0.116 mag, 13.6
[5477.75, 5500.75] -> 0.023 mag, 13.5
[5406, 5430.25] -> -0.060 mag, 13.7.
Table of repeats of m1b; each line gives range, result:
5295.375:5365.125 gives 12.7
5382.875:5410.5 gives 12.6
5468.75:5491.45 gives 13.3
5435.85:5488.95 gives 13.3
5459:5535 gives 13.7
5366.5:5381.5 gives 13.4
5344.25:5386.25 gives 13.5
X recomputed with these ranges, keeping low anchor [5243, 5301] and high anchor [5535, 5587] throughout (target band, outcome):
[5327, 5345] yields -0.1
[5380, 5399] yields -0.6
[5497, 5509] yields 0.4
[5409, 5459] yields -1.4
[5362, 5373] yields -0.8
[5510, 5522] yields 0.5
